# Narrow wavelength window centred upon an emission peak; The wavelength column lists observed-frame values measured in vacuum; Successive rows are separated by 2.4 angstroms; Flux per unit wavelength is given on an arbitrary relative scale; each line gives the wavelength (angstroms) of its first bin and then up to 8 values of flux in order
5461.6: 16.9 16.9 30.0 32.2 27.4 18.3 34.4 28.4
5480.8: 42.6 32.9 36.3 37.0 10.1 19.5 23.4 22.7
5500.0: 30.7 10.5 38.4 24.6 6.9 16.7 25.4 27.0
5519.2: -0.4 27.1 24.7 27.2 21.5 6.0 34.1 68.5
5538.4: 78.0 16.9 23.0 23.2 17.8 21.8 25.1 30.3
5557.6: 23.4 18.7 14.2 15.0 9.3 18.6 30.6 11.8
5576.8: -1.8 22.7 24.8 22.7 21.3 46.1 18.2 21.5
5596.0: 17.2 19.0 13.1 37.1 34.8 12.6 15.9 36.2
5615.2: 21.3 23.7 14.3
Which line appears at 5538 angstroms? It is [O III] 5007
